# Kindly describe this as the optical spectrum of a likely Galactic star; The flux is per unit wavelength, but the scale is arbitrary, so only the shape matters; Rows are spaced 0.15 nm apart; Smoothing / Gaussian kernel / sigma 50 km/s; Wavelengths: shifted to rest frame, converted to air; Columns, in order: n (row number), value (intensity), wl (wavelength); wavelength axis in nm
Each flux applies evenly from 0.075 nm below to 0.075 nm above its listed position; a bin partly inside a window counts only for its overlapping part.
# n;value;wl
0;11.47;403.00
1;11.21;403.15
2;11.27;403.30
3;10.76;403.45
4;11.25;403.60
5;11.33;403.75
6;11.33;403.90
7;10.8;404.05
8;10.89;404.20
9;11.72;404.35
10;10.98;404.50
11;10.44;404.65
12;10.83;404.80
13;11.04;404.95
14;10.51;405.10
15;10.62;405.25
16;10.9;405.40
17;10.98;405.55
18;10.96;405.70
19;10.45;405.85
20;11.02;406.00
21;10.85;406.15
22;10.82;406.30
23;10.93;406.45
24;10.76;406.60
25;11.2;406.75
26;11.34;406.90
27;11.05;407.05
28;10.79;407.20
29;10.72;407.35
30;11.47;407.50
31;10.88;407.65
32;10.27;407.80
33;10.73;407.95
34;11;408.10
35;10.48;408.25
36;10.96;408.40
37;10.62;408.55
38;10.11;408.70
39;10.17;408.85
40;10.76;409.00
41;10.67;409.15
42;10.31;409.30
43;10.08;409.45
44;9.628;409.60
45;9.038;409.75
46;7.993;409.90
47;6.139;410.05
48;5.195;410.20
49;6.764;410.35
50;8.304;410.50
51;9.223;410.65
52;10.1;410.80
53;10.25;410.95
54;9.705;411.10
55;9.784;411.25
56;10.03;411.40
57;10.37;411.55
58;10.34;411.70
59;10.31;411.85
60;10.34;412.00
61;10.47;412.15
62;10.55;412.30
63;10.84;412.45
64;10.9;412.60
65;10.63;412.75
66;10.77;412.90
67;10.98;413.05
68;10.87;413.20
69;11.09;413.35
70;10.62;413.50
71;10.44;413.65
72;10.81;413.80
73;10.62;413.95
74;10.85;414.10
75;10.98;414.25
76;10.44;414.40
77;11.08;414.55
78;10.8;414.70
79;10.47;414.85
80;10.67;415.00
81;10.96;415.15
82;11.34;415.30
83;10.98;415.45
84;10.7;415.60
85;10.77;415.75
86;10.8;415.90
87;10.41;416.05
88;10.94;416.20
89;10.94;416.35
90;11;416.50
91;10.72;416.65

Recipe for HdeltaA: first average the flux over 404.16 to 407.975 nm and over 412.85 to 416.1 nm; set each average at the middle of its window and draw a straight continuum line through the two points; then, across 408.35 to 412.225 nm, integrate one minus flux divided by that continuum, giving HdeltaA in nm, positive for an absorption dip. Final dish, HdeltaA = 0.47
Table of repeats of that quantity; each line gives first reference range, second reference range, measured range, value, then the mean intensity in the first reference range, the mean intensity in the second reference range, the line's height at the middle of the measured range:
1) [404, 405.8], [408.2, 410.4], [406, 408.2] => -0.183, 10.9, 9.28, 10.1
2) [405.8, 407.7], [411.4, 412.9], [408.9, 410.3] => 0.245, 11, 10.5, 10.7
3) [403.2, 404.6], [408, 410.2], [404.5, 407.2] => -0.070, 11.1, 9.71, 10.6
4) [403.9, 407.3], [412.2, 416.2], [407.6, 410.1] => 0.194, 10.9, 10.8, 10.9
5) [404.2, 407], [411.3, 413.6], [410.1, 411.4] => 0.241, 10.9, 10.6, 10.7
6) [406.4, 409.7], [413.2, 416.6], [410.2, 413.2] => 0.225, 10.7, 10.8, 10.7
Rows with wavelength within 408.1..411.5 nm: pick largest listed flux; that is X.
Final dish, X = 11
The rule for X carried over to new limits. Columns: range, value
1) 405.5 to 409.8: 11.47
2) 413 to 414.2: 11.09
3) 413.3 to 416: 11.34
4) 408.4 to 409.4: 10.76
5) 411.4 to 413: 10.9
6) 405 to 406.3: 11.02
